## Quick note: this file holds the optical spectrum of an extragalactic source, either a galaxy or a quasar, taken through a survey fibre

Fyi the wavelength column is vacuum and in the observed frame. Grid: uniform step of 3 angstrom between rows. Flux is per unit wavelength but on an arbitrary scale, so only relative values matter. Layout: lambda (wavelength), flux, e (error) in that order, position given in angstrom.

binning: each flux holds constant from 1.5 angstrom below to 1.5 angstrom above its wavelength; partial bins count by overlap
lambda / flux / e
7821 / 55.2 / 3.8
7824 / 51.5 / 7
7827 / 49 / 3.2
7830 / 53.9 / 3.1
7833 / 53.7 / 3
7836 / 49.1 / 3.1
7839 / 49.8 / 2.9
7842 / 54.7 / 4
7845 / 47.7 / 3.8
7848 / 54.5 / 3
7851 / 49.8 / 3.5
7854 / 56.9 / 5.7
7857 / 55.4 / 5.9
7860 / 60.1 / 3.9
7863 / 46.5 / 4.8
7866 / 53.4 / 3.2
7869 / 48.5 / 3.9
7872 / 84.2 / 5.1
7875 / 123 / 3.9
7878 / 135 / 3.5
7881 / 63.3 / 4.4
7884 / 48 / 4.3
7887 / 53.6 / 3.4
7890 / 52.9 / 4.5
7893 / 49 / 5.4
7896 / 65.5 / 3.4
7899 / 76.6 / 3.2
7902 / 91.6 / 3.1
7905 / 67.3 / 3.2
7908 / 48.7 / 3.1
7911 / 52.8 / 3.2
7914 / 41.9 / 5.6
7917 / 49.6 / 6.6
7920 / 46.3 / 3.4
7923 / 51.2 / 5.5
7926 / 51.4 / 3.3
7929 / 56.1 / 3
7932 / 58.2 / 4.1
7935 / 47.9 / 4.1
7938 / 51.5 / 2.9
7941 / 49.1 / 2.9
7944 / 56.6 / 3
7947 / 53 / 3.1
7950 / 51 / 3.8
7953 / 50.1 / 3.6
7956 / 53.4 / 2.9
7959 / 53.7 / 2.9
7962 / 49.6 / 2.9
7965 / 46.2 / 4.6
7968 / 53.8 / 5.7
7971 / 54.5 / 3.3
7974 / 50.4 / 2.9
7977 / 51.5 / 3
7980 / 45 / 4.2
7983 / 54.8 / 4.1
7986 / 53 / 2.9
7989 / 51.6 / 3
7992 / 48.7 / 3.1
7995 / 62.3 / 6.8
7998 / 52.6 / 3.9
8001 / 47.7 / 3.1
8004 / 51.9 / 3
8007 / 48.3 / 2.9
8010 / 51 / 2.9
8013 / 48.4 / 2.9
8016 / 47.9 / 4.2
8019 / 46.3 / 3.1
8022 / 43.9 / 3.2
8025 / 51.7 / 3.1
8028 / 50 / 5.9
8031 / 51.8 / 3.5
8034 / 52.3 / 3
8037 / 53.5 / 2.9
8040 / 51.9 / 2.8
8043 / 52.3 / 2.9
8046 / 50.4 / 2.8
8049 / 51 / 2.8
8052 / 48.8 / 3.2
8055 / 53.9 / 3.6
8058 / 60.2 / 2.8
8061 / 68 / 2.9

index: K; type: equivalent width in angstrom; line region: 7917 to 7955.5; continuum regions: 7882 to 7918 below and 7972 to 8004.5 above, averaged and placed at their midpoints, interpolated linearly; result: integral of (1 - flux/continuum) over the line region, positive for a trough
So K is 2.63 angstrom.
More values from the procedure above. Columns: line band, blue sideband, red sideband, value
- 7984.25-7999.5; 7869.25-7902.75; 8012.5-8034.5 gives 0.36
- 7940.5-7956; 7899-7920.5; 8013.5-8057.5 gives 1.09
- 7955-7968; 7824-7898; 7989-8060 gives 0.93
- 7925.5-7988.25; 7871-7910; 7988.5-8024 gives 8.24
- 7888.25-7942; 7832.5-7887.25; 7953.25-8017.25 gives 1.66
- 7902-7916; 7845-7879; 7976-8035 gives 1.24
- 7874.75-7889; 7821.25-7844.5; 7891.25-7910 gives -4.27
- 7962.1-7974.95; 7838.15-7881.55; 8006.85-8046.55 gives 1.03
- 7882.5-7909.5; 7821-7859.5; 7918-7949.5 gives -4.78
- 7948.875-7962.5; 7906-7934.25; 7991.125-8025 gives -0.32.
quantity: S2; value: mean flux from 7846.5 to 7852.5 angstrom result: 52.1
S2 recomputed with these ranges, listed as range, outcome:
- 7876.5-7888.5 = 75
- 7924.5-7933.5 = 55.2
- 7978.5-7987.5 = 50.9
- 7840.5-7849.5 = 52.3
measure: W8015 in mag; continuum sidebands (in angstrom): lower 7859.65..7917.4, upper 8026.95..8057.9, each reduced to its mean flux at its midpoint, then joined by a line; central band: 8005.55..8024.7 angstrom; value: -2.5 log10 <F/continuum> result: 0.14 mag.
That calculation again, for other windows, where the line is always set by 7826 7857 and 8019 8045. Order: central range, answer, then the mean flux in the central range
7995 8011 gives -0.01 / 51.4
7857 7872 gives -0.07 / 55.7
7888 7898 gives -0.10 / 56.7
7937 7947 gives -0.02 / 52.5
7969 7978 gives -0.02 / 52.3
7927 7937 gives -0.05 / 53.8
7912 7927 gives 0.07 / 48.1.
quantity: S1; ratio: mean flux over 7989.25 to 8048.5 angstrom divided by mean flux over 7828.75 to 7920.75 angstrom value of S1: 0.8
